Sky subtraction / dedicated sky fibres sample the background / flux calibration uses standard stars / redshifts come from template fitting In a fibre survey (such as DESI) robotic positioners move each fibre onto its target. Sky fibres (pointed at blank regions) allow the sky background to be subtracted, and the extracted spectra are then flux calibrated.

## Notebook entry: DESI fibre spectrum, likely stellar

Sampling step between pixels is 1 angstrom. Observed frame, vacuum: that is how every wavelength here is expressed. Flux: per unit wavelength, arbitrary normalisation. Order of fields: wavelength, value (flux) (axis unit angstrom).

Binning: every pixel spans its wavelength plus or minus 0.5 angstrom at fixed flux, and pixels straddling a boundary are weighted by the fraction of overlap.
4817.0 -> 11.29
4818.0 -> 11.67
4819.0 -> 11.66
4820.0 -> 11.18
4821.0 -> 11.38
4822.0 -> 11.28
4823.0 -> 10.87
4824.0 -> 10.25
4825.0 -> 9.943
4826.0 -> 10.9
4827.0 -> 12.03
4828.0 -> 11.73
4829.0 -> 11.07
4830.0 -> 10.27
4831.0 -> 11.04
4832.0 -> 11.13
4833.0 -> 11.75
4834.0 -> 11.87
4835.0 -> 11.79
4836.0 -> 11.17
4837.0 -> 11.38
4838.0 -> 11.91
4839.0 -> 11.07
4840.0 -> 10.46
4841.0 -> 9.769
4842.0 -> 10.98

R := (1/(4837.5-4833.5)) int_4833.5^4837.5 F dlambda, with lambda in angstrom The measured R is 11.6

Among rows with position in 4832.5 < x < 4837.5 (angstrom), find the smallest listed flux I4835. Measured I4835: 11.17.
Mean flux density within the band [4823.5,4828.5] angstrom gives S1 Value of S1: 11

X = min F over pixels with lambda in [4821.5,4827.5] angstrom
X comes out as 9.943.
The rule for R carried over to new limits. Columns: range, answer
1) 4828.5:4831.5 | 10.8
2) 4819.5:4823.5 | 11.2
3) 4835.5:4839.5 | 11.4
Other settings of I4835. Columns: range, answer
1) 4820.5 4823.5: 10.87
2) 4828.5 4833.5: 10.27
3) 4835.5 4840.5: 10.46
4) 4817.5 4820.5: 11.18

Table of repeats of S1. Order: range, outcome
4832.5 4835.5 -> 11.8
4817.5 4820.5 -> 11.5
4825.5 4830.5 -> 11.2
